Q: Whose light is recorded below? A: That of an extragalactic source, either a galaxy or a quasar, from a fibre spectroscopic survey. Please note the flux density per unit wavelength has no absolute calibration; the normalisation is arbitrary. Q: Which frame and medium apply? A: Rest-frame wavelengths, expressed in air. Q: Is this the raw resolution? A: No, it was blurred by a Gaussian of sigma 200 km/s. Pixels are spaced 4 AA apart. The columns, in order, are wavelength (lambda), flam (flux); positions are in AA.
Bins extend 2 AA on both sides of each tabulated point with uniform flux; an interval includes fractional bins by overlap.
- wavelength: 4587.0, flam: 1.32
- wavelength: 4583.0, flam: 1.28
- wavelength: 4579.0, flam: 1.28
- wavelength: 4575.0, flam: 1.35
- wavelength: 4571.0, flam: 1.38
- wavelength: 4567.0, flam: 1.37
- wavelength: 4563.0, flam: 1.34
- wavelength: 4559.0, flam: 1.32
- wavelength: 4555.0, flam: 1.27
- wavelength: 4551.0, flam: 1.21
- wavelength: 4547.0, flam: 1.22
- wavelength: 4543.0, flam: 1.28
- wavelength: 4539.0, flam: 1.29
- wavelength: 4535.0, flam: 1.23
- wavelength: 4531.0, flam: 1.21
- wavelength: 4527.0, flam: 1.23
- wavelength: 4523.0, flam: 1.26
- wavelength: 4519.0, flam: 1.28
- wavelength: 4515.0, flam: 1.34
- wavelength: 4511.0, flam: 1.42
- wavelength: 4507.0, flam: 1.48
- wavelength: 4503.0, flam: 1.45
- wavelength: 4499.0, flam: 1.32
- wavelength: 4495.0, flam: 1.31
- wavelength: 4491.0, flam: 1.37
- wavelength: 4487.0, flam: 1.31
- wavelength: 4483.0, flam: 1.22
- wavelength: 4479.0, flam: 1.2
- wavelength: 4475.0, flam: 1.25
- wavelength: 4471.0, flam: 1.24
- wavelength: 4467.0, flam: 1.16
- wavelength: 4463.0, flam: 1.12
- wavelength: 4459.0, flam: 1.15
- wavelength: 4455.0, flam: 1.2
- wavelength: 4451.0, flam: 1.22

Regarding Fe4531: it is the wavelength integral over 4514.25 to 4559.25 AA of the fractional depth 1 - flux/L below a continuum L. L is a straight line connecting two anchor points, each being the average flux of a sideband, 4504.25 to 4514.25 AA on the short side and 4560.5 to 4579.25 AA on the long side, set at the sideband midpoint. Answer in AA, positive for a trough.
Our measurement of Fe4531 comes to 4.5 AA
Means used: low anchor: 1.44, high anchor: 1.35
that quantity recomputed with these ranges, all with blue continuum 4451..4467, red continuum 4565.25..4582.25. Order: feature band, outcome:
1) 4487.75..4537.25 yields -3.1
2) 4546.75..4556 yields 0.5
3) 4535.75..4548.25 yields 0.3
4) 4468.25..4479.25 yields -0.4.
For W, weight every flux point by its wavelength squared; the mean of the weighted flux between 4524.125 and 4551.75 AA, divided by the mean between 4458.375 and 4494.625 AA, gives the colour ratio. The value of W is 1.04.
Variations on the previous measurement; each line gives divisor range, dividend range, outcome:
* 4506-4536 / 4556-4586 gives 1.04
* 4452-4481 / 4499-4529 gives 1.16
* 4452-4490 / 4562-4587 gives 1.15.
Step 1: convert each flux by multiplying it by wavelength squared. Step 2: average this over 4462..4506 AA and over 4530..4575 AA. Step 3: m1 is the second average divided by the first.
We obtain 1.0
